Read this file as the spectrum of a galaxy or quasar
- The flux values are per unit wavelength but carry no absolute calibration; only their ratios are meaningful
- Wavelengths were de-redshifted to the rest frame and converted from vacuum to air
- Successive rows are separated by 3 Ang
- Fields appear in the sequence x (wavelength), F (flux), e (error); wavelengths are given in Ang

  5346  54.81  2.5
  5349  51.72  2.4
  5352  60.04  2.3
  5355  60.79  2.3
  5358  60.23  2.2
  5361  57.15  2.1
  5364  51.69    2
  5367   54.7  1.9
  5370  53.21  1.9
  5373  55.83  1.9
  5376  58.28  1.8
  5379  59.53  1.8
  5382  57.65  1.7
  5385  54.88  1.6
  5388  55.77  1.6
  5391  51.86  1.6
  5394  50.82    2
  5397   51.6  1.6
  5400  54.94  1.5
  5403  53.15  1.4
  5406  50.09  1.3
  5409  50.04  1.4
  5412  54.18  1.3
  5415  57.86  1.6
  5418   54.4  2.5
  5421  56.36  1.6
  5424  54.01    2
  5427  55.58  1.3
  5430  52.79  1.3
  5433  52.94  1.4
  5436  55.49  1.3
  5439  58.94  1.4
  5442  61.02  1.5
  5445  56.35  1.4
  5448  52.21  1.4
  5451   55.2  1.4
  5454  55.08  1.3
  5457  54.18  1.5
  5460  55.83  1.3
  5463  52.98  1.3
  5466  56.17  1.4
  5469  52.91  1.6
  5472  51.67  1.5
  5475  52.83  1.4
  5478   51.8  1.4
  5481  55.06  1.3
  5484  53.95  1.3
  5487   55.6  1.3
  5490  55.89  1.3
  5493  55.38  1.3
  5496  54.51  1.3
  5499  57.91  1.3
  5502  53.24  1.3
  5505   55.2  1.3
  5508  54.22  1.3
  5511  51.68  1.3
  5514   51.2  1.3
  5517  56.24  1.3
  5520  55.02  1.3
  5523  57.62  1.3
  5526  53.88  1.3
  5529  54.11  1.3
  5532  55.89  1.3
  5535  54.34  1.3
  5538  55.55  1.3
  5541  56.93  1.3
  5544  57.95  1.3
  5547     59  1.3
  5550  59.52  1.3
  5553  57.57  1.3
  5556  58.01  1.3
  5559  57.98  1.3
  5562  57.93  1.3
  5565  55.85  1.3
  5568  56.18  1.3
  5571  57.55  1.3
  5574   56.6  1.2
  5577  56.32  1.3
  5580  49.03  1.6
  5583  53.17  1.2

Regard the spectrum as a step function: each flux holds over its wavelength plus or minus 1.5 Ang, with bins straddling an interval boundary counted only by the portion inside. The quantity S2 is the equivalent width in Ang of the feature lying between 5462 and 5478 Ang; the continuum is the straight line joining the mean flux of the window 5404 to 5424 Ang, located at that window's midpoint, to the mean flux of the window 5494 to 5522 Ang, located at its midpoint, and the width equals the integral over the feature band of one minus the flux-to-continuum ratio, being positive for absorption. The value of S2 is 0.30 Ang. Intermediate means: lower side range 53.8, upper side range 54.4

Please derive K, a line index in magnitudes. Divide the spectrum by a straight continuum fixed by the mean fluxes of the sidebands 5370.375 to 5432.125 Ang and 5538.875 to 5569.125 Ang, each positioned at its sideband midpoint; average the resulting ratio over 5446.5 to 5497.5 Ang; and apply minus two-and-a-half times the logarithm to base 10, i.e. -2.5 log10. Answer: 0.03 mag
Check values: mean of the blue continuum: 54.4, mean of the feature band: 54.2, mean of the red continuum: 57.7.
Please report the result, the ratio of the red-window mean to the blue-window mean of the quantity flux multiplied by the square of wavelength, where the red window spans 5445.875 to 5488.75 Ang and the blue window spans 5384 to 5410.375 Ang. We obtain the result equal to 1.1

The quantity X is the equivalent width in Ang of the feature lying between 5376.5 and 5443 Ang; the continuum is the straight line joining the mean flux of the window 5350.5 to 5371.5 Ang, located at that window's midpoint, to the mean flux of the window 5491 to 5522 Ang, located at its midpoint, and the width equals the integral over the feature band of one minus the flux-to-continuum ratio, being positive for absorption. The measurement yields 1.58 Ang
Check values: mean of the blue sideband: 56.8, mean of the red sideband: 54.5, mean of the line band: 54.7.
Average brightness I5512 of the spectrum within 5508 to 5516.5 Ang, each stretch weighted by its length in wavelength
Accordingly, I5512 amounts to 52.5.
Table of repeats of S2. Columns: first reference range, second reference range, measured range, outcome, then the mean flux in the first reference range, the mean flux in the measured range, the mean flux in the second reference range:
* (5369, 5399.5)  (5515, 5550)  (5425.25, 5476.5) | 0.61 Ang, 55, 54.8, 56.1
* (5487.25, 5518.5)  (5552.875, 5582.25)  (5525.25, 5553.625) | -0.52 Ang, 54.6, 56.5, 56.2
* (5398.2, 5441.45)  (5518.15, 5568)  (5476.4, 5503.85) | 0.45 Ang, 54.5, 54.8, 56.7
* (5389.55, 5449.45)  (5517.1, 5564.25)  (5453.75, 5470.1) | 0.17 Ang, 54.2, 54.5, 56.7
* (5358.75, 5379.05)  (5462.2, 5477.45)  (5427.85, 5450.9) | -0.72 Ang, 55.7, 55.6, 53.2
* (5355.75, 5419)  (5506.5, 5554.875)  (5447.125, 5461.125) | 0.16 Ang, 54.7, 54.6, 55.7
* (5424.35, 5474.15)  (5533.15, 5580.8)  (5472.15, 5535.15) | 1.52 Ang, 54.9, 54.5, 56.8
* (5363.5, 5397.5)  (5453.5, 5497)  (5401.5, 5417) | 0.44 Ang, 54.8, 53.1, 54.2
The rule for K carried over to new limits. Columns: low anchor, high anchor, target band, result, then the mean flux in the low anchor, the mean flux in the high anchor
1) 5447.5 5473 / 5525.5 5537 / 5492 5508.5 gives -0.01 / 54.1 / 54.7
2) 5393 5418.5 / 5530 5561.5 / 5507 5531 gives 0.04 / 53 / 57.2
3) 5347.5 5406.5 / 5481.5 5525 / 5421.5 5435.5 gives 0.02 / 55.3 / 54.8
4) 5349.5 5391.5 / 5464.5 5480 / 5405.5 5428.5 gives 0.01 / 56.5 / 53.1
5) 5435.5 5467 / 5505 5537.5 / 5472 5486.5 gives 0.04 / 55.8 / 54.5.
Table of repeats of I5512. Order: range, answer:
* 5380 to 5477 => 54.4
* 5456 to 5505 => 54.4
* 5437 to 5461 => 56.1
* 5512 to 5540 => 54.9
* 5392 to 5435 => 53.5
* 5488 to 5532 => 54.8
